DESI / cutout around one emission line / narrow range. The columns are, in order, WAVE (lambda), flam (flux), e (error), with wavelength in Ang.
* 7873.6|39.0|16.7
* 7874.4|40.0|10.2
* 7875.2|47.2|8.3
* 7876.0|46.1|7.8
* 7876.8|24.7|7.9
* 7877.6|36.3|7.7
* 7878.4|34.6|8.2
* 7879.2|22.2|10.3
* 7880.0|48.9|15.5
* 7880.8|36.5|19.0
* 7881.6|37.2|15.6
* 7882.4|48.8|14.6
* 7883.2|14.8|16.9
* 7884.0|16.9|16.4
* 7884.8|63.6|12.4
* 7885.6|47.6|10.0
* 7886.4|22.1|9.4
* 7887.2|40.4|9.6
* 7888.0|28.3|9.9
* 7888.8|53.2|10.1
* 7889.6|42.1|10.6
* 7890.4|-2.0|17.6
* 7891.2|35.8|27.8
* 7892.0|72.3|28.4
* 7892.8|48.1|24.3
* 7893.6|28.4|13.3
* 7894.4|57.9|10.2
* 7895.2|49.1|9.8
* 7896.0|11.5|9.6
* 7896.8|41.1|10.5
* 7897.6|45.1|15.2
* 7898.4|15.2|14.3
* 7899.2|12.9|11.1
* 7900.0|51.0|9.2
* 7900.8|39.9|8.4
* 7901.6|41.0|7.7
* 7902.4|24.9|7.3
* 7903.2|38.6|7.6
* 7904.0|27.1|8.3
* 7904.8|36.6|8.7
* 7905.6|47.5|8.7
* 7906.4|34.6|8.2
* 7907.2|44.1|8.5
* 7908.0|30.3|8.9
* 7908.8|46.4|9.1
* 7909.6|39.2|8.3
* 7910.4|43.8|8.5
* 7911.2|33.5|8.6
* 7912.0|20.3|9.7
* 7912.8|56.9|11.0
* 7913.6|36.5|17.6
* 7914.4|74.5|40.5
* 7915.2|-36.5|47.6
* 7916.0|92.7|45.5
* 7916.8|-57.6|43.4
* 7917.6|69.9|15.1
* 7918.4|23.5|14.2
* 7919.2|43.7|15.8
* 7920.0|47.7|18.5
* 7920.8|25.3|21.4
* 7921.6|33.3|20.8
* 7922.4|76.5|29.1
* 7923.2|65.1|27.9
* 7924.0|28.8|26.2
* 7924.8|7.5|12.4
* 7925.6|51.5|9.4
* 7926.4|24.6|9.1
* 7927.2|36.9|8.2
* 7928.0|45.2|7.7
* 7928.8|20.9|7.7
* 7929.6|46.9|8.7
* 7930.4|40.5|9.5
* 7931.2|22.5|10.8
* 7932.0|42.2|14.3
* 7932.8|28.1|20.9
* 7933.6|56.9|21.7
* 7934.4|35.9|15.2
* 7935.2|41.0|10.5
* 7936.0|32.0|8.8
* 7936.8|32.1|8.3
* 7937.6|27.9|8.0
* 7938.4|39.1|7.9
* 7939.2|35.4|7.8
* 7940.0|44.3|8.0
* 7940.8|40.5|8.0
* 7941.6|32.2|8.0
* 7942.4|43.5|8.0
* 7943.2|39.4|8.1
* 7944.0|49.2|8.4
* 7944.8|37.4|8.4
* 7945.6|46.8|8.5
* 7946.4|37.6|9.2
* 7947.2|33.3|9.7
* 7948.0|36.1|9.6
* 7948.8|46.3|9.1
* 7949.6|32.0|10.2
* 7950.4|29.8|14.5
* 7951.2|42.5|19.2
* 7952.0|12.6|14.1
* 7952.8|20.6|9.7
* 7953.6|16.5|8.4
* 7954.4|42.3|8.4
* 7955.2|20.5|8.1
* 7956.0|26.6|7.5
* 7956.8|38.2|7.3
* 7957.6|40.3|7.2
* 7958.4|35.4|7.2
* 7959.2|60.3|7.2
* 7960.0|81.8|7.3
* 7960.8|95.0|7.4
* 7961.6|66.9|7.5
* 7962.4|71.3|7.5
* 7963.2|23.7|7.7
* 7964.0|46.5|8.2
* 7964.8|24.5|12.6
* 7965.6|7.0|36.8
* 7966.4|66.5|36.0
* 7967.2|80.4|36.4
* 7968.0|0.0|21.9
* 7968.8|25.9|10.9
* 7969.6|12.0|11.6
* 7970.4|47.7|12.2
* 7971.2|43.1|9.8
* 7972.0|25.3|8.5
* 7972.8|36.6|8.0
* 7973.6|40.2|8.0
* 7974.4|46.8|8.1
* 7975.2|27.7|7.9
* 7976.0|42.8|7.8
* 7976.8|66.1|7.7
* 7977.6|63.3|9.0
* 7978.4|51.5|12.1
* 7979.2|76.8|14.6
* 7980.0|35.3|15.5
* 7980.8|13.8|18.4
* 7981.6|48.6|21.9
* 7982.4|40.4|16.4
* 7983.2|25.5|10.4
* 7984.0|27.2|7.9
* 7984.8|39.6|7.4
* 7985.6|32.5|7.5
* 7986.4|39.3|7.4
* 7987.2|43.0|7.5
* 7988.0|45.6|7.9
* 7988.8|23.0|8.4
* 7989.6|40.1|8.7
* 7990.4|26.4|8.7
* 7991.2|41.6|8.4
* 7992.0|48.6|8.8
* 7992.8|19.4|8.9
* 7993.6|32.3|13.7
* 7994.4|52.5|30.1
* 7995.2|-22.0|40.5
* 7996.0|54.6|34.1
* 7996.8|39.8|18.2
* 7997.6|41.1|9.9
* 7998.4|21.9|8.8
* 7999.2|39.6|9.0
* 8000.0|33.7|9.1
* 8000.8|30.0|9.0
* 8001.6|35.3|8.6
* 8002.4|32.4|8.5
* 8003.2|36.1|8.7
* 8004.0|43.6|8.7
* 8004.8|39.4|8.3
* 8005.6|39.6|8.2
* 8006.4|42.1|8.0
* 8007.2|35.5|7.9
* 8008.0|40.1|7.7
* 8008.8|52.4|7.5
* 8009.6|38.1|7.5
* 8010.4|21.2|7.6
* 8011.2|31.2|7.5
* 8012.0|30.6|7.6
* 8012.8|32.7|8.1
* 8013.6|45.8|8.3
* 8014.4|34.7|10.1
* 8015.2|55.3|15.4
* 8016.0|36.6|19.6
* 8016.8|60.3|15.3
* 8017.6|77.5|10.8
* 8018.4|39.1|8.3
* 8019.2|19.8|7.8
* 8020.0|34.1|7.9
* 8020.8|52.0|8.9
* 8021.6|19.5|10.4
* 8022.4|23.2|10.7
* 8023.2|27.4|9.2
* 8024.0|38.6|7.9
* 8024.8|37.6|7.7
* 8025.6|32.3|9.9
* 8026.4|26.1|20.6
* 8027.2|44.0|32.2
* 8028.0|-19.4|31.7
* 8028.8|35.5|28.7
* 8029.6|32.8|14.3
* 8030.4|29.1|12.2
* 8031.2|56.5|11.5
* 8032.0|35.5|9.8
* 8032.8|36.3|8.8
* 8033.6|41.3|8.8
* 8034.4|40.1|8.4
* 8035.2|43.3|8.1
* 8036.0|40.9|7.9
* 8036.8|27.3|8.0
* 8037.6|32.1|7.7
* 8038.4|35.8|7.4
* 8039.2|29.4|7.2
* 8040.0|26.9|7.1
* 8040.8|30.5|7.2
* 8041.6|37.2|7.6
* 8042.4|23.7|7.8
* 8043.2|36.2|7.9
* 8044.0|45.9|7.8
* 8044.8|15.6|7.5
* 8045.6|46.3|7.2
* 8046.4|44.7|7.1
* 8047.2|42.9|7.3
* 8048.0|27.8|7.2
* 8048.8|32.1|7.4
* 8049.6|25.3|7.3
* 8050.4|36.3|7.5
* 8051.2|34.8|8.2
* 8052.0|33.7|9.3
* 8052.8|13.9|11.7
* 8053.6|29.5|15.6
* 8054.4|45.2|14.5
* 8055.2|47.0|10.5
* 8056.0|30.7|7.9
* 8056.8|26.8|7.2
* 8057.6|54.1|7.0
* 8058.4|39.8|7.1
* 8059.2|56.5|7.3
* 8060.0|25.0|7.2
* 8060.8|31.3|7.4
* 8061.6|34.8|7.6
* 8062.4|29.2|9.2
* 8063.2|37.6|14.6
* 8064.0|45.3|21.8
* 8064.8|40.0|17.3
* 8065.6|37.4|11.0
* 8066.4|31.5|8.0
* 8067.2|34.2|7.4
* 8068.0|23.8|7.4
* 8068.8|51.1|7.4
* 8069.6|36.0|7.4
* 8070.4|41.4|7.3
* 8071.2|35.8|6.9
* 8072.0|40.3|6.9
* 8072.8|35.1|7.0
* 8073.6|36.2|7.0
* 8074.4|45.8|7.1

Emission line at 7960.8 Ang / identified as [S II]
